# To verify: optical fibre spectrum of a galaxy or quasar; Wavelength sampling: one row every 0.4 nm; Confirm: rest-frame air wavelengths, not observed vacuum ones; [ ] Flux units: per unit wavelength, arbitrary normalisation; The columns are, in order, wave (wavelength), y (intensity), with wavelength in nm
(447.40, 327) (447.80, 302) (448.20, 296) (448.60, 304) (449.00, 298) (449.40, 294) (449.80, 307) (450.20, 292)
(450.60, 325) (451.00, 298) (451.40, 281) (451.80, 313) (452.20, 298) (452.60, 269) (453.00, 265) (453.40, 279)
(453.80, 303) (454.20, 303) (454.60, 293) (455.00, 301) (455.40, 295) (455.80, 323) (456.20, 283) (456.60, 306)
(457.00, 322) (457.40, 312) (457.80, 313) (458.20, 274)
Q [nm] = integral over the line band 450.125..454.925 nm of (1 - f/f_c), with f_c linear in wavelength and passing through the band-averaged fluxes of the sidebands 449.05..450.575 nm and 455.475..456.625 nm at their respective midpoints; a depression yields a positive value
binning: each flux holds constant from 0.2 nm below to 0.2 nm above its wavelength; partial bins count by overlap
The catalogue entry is 0.13 nm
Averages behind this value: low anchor 301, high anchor 303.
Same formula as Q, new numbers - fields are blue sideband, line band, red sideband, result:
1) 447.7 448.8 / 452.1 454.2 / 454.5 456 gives 0.13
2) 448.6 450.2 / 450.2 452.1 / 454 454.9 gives -0.02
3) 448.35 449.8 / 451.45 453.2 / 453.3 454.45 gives 0.07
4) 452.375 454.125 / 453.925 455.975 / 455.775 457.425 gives -0.06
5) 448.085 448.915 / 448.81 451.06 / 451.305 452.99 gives -0.06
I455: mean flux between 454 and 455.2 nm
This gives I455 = 299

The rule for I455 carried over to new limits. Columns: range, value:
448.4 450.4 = 299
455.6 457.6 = 309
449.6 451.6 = 301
